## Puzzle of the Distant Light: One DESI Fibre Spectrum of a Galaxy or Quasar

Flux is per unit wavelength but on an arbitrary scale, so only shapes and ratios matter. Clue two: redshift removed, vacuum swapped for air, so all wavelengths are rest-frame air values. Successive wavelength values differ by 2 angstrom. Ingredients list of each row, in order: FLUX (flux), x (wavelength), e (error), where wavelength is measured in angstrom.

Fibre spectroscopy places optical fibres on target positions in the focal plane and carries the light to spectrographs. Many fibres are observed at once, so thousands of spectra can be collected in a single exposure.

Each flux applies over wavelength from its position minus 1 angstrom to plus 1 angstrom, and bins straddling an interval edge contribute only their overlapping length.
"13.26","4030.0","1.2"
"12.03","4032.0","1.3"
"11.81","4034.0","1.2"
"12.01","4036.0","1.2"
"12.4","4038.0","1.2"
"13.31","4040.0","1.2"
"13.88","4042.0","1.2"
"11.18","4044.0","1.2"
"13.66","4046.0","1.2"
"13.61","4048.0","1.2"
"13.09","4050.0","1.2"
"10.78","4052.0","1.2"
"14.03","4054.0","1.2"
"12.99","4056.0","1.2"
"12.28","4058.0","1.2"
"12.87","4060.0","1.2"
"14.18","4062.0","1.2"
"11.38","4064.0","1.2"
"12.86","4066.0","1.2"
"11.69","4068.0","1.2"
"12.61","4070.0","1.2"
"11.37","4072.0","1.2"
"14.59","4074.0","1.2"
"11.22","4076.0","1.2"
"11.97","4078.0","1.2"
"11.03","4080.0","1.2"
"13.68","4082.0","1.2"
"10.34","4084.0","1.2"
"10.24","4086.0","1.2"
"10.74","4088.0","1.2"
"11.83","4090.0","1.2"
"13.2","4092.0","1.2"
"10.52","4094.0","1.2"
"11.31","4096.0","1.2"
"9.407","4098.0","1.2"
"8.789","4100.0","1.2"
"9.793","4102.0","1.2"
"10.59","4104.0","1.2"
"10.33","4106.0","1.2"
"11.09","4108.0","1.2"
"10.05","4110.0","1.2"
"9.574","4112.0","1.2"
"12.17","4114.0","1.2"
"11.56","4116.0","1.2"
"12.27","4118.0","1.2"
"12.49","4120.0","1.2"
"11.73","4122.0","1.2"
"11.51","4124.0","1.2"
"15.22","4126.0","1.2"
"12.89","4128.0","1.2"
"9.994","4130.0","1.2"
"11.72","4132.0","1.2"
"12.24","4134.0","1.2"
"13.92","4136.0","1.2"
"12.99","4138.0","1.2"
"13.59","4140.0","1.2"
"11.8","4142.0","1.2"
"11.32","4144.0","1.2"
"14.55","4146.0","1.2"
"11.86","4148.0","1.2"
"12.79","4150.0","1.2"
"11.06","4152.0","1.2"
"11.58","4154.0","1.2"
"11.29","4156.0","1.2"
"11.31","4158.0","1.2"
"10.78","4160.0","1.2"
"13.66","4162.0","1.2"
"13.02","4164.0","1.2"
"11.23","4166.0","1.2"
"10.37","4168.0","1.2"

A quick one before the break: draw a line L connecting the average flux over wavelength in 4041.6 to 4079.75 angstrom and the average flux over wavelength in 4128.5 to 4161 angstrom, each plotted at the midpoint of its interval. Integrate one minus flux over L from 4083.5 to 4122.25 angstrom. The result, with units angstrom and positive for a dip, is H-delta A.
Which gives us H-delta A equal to 4.5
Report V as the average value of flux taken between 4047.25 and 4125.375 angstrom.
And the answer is 11.7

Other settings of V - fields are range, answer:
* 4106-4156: 12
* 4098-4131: 11.2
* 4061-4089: 12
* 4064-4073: 12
